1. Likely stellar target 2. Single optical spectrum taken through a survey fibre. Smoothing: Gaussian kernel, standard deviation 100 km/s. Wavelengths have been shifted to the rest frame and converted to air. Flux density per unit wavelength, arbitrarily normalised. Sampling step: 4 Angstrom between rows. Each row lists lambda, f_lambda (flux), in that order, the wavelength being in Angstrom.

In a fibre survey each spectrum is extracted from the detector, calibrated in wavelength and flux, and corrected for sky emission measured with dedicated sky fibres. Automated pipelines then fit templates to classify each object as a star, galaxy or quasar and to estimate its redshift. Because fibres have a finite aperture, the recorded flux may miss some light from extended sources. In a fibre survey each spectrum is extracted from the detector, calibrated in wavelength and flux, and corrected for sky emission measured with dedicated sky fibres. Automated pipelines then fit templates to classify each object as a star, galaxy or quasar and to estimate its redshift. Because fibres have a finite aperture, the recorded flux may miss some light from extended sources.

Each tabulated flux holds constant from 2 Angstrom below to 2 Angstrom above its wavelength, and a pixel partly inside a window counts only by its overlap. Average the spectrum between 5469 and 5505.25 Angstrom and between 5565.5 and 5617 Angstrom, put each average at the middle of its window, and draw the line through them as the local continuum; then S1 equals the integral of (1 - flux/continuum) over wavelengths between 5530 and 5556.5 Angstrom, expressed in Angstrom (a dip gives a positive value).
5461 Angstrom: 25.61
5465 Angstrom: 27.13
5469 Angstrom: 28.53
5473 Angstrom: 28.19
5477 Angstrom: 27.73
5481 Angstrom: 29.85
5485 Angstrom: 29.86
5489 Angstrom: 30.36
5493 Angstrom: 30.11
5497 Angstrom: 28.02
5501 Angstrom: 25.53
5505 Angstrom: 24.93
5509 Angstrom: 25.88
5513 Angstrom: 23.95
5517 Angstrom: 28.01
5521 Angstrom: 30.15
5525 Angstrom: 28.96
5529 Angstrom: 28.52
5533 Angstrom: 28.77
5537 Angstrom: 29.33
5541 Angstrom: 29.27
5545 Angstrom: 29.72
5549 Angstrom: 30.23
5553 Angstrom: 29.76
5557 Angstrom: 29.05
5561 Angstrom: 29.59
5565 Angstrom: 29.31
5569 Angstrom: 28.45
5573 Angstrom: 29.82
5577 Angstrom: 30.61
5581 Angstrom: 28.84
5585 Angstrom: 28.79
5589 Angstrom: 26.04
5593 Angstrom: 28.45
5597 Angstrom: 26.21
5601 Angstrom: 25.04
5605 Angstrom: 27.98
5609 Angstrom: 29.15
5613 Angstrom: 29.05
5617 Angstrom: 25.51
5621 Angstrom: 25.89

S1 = -1.1 Angstrom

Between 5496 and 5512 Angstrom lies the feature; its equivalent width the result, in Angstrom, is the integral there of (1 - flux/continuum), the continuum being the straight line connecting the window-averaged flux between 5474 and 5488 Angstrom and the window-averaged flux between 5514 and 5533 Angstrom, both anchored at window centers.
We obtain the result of 1.69 Angstrom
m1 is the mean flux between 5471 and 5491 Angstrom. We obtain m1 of 29.2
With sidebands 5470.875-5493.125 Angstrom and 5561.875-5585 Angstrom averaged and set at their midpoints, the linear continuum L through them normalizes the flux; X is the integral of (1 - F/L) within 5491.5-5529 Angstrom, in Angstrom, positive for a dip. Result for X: 2.6 Angstrom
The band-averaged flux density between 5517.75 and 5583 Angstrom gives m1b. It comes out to 29.4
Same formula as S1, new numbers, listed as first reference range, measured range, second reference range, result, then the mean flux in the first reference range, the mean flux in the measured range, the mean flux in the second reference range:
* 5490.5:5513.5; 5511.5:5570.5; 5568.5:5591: -2.55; 26.6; 28.9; 28.8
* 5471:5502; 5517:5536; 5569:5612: -0.30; 28.8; 29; 28.1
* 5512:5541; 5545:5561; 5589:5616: -0.89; 28.5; 29.7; 27.4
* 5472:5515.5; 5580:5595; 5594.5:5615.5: -0.26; 27.7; 28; 27.5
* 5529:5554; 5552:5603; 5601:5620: 0.01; 29.4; 28.4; 27.5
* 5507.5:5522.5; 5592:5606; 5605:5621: 0.42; 26.9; 26.7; 27.7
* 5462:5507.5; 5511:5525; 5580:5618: 0.17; 28.1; 27.6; 27.5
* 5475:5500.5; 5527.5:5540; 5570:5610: -0.12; 29.1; 28.9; 28.1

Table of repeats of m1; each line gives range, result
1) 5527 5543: 29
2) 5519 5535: 29.1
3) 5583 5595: 27.8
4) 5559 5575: 29.3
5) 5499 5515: 25.1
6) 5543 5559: 29.7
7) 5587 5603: 26.4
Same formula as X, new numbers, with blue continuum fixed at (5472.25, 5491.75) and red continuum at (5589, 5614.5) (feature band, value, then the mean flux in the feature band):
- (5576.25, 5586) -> -0.5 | 29.3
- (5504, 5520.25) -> 1.6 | 26.1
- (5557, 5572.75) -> -0.6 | 29.2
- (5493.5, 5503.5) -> 0.6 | 27.2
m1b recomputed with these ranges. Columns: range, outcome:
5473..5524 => 27.9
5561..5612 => 28.3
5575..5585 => 29.5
